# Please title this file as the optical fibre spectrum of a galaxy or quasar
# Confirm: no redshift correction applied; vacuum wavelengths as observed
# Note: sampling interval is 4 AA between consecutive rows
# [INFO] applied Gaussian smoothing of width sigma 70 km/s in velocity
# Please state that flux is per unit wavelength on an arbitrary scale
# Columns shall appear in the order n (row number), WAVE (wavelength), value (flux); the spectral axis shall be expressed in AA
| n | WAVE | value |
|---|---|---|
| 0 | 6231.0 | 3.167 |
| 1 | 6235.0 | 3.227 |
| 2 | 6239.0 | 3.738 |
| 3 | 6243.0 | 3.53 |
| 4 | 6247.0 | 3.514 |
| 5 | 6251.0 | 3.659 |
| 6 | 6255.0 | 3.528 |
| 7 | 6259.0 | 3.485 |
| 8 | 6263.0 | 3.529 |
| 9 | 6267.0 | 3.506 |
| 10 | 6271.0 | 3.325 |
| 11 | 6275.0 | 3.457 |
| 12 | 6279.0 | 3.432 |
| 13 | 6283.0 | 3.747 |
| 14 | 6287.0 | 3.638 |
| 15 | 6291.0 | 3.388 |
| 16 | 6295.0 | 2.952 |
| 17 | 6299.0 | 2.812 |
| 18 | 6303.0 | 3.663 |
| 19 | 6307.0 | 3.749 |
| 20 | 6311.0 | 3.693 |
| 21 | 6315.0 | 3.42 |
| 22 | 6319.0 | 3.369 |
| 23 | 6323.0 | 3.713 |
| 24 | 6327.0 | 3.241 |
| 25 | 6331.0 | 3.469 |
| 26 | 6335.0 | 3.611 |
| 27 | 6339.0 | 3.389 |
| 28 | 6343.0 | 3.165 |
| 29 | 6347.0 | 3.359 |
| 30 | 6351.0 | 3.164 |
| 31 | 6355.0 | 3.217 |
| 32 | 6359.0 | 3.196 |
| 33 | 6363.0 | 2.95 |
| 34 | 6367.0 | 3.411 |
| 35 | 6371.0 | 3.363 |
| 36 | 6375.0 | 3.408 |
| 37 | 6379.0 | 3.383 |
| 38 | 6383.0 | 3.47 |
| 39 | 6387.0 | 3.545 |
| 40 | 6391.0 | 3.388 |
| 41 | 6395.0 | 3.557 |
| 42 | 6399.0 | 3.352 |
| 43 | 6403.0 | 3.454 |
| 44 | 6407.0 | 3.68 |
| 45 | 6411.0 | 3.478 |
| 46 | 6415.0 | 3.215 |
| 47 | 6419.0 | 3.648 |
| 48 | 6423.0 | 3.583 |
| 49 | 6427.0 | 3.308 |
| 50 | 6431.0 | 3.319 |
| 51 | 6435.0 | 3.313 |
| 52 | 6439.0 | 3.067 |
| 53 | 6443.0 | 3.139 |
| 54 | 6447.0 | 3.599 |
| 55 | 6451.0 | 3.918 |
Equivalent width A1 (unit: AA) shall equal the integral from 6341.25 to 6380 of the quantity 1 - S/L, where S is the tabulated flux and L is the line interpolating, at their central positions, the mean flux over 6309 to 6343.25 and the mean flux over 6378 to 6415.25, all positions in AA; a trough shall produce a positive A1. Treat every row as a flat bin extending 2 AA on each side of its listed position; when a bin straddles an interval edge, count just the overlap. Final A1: 2.3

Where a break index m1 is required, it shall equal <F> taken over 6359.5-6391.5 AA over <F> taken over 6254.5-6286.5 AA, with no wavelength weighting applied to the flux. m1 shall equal 1.0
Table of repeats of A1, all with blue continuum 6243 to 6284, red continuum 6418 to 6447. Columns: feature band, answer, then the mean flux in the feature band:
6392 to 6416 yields -0.6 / 3.46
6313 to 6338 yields -0.1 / 3.47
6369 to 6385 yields 0.0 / 3.41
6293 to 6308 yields 0.9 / 3.26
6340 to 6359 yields 1.1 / 3.23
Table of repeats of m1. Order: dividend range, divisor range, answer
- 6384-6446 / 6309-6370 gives 1.01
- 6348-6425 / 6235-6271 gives 0.96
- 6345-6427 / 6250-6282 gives 0.97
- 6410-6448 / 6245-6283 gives 0.96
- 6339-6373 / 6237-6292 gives 0.92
